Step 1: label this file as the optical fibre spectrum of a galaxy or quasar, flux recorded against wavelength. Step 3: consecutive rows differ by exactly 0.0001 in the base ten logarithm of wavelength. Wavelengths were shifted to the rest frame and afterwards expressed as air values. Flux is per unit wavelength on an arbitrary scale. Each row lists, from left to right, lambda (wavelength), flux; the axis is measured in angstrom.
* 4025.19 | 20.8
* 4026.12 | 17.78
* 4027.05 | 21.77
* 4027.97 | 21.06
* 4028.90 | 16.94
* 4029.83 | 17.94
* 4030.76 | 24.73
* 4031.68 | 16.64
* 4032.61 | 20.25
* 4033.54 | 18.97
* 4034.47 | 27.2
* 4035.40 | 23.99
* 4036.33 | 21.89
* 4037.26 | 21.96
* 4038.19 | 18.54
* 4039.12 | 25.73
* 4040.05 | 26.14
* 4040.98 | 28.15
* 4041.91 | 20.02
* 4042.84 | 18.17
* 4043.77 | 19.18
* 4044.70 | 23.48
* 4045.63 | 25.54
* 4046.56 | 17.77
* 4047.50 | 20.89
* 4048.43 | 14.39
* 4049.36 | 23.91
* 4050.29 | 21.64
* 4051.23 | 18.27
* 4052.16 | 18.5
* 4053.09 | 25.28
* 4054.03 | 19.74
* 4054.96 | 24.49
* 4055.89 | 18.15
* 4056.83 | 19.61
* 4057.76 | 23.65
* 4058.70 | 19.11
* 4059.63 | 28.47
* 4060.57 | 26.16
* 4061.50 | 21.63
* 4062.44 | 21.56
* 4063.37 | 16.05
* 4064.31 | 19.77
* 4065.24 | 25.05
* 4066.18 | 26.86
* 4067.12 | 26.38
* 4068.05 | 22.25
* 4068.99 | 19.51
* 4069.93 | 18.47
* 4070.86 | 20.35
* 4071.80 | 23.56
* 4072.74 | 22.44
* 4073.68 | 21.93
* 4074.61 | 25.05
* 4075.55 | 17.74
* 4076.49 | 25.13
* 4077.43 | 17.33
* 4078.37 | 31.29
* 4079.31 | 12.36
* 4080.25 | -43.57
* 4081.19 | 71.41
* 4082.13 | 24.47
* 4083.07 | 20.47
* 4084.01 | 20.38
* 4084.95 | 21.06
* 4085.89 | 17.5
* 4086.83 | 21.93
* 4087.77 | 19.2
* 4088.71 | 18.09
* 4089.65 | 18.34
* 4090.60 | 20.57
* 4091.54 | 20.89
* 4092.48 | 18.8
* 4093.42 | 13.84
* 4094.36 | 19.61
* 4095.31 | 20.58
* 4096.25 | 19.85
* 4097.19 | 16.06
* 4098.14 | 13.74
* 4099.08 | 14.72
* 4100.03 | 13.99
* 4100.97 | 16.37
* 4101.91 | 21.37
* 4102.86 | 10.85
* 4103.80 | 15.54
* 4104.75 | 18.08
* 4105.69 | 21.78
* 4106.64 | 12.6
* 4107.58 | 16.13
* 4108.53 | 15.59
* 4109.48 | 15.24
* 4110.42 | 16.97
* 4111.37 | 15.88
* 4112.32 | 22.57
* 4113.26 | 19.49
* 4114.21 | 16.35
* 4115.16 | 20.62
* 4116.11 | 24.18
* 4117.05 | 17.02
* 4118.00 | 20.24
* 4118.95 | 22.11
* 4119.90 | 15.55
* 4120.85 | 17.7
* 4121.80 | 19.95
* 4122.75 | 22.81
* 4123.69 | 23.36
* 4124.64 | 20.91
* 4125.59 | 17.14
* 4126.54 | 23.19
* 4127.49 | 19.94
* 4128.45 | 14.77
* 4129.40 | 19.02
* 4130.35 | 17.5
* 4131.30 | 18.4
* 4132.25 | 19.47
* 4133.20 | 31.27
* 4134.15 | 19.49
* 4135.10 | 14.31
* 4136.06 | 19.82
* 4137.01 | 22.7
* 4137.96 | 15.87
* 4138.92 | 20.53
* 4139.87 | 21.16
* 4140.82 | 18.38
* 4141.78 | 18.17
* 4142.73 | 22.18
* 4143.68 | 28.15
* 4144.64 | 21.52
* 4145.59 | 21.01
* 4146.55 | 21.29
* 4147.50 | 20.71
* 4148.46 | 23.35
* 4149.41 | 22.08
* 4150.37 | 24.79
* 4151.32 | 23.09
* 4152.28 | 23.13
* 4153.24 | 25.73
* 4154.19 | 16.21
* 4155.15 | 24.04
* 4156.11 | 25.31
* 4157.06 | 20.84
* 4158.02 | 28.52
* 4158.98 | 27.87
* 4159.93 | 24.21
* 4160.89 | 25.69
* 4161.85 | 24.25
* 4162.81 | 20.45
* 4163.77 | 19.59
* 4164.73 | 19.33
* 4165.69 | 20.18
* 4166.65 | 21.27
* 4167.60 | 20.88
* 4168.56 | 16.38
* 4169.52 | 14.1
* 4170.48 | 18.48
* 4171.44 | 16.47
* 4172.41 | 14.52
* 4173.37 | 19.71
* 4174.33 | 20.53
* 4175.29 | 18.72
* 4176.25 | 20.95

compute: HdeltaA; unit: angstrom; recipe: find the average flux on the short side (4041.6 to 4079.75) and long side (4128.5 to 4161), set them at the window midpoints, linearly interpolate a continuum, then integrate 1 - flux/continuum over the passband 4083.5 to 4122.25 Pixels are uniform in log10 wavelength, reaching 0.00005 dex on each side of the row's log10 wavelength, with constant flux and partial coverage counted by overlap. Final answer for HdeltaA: 6.4 angstrom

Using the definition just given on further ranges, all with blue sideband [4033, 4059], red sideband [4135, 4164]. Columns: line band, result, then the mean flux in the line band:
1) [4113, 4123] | 1.1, 19.6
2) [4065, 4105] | 4.2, 19.5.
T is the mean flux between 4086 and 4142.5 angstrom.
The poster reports 18.7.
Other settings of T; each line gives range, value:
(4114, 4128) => 20.1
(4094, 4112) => 16.6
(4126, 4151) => 20.7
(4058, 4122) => 19.5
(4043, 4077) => 21.7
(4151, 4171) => 21.9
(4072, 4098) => 19.7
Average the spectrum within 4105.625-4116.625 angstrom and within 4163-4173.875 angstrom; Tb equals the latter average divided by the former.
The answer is 1.02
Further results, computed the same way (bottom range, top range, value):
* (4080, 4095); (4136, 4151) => 1.08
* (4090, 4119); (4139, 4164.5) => 1.28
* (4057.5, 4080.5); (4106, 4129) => 0.93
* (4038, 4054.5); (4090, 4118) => 0.82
